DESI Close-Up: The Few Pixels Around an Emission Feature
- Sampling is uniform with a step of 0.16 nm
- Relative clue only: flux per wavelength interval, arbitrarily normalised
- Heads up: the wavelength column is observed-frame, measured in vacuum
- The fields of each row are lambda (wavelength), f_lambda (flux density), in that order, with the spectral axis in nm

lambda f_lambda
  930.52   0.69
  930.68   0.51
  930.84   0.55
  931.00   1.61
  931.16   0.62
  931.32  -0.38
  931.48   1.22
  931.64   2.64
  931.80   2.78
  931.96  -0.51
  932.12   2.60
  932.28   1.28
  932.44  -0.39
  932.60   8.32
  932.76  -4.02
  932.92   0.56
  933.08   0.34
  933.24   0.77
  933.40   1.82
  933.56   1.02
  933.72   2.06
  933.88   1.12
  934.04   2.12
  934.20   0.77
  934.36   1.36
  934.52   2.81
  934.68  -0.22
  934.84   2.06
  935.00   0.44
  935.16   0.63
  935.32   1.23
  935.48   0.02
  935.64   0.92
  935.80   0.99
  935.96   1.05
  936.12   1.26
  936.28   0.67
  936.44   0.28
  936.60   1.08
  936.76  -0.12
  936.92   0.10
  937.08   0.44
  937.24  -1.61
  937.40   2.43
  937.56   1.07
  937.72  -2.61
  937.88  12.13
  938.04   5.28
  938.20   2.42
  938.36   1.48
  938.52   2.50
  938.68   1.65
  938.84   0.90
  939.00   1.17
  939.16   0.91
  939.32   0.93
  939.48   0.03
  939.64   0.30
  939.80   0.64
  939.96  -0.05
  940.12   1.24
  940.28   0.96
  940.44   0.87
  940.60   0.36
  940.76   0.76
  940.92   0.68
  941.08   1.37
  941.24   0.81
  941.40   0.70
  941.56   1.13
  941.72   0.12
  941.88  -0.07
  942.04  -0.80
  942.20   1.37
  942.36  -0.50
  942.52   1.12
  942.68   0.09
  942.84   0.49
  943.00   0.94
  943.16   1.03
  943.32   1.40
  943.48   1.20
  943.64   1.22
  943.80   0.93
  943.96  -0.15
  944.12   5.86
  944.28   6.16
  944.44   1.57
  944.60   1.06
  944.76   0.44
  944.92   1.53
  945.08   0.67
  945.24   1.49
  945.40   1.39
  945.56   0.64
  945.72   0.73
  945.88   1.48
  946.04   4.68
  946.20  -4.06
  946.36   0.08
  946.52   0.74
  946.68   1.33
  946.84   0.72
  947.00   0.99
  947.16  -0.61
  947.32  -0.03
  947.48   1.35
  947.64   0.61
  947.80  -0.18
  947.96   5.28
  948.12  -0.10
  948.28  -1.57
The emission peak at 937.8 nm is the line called H-beta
